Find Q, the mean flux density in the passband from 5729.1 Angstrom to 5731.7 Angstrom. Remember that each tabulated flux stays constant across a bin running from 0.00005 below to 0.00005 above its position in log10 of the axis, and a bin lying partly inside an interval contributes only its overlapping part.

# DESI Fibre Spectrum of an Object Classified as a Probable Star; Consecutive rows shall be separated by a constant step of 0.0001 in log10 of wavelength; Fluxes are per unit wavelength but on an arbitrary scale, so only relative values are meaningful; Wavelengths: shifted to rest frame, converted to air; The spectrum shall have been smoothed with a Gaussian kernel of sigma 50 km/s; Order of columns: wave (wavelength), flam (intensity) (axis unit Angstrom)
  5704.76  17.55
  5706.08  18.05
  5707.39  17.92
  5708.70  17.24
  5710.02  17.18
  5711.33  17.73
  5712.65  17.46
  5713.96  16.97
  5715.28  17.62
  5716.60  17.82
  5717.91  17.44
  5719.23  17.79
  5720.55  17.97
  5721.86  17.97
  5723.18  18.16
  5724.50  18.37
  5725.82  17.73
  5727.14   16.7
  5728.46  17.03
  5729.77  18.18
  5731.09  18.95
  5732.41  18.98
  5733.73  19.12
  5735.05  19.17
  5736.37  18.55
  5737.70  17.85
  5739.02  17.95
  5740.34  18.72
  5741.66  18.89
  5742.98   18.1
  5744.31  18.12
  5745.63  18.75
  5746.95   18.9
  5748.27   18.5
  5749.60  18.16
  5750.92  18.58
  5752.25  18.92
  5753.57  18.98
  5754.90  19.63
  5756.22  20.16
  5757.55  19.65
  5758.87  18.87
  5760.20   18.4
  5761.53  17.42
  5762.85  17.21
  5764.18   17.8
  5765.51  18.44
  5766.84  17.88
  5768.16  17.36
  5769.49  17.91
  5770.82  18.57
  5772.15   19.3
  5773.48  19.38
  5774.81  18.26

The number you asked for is 18.6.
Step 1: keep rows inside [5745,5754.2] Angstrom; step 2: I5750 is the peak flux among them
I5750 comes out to 18.98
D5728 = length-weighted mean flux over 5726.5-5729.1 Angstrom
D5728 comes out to 16.9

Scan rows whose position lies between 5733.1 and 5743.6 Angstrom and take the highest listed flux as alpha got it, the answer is 19.17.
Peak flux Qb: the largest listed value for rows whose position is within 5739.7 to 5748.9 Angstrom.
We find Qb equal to 18.9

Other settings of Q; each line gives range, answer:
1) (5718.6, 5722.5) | 17.9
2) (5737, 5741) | 18.2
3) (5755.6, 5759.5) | 19.6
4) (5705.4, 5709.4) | 17.7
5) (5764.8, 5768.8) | 17.9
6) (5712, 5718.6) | 17.5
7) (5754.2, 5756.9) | 19.9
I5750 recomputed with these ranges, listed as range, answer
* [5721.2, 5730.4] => 18.37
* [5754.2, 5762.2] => 20.16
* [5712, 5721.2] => 17.97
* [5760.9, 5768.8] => 18.44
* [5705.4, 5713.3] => 18.05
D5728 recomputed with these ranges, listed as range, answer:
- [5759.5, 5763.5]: 17.7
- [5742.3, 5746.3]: 18.3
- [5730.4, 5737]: 19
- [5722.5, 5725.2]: 18.2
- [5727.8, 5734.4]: 18.5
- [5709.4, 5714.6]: 17.4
